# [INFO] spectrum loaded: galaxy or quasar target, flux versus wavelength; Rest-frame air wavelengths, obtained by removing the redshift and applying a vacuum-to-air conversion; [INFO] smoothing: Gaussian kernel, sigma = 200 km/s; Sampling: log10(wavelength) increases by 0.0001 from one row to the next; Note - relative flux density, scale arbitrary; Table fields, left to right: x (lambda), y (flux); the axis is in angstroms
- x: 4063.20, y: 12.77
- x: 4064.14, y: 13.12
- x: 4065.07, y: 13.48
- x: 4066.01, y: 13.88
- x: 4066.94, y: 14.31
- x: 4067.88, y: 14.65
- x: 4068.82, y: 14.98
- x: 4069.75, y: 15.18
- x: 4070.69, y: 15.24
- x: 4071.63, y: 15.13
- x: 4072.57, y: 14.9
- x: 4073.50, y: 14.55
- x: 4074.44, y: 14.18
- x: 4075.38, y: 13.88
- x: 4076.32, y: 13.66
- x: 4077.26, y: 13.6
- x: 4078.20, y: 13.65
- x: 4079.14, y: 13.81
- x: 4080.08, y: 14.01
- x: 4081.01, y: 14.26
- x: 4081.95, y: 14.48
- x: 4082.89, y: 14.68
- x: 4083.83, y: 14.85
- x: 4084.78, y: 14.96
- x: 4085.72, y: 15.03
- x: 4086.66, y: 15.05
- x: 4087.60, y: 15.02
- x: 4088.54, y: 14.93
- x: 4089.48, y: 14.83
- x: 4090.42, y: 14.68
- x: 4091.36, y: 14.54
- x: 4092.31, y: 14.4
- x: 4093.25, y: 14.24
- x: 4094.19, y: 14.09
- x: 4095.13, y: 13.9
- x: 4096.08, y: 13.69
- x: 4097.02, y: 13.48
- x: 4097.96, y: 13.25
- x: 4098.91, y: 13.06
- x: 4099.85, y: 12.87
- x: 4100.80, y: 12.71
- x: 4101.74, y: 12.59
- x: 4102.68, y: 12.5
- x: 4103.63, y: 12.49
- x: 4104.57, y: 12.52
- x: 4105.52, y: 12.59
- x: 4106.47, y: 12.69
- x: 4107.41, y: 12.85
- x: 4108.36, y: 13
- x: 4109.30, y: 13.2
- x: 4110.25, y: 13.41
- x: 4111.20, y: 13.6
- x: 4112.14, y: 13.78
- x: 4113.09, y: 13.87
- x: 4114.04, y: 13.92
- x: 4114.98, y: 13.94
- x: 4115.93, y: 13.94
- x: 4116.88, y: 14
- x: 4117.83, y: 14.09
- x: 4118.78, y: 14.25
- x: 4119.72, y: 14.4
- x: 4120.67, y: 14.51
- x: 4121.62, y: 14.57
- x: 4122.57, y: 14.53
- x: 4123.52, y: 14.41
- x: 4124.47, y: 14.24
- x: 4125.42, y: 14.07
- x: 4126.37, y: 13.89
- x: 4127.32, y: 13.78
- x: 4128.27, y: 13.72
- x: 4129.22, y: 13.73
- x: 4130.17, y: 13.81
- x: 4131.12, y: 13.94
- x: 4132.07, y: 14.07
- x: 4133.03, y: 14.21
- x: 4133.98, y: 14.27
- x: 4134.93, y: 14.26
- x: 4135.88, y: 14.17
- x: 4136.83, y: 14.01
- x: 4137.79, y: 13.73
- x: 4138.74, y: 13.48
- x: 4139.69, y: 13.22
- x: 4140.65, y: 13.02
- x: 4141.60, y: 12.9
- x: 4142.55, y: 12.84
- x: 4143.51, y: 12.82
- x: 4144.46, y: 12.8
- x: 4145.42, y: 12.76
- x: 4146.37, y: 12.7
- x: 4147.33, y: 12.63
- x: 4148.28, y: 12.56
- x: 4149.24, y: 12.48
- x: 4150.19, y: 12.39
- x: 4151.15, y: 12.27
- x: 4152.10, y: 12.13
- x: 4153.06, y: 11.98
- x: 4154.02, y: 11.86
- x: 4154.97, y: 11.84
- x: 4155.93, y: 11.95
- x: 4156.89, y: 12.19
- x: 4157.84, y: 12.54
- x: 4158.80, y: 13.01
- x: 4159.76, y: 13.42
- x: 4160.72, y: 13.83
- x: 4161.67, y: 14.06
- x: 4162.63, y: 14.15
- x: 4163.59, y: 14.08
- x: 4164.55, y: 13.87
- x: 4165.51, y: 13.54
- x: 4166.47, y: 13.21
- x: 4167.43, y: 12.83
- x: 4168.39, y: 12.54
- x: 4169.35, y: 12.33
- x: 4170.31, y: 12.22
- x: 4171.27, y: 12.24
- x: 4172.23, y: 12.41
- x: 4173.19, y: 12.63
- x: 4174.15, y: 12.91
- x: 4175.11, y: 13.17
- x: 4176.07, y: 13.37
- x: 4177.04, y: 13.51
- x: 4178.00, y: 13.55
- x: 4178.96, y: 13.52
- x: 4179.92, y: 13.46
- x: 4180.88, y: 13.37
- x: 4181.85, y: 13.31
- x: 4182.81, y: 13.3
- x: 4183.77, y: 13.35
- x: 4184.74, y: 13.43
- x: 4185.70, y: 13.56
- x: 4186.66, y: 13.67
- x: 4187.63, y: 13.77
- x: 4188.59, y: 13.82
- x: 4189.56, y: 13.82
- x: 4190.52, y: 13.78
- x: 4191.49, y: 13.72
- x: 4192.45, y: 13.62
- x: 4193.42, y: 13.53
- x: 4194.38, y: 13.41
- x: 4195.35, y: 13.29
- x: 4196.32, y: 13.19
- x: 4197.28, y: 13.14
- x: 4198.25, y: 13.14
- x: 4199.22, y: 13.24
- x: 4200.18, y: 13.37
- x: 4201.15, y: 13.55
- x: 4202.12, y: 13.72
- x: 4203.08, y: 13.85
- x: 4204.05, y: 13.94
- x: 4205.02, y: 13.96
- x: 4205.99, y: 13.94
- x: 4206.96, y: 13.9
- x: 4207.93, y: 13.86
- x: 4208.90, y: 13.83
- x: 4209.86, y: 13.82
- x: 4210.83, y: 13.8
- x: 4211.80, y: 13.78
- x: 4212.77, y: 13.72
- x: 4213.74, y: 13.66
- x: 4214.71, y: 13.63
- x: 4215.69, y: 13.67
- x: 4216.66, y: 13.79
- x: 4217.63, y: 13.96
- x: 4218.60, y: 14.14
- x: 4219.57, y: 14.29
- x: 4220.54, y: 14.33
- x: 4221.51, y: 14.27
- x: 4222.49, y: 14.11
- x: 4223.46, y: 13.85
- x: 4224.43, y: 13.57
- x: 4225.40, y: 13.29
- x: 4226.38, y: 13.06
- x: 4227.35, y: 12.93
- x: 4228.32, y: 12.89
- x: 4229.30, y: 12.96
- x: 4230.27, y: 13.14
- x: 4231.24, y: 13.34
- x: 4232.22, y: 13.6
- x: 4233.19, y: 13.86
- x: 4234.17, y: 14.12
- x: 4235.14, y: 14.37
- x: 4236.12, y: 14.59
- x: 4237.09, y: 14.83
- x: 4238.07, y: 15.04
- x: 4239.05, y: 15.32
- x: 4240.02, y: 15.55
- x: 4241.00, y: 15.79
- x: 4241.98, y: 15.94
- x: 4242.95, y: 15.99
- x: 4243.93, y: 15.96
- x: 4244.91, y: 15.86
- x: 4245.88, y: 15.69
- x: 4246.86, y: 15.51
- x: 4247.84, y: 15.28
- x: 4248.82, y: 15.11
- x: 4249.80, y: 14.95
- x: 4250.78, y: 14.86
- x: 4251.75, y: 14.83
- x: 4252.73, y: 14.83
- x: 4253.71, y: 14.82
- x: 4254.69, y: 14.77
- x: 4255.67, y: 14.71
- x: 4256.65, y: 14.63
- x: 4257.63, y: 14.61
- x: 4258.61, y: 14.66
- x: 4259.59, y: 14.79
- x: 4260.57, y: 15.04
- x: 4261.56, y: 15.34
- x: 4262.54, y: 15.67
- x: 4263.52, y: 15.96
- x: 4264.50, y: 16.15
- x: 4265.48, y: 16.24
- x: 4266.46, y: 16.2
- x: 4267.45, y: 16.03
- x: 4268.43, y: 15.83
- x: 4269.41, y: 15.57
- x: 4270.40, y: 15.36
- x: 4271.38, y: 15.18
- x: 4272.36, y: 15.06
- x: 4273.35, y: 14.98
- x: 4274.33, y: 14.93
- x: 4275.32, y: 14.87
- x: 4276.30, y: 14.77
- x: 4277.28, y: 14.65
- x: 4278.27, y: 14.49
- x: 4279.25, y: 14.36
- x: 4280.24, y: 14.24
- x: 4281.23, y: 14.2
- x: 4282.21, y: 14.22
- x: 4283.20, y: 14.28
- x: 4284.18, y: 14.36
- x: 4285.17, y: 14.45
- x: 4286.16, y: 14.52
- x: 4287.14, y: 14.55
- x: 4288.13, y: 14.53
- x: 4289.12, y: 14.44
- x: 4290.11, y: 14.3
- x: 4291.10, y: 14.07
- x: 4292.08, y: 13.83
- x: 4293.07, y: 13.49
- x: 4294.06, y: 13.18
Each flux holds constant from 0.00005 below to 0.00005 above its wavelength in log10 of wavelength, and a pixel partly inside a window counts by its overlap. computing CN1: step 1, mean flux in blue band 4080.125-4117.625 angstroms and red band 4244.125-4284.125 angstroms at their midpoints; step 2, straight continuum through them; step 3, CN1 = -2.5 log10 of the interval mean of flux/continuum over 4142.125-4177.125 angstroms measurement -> 0.12 mag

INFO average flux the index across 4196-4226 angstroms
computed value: 13.8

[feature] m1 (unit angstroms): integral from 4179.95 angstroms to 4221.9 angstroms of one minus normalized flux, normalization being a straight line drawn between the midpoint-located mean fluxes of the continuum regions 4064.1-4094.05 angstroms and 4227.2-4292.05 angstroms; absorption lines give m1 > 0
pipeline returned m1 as 3.0 angstroms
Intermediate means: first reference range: 14.5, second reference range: 14.8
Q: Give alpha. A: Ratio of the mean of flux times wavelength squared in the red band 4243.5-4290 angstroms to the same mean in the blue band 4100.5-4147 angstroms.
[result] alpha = 1.2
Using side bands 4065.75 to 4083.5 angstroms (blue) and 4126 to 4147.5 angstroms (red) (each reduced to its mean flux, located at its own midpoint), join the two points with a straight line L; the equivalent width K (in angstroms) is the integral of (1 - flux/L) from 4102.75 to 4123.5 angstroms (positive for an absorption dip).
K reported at 0.33 angstroms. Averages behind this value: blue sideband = 14.4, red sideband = 13.5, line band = 13.6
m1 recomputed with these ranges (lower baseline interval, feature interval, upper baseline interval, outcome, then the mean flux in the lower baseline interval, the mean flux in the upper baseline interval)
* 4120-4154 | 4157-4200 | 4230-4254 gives 2.2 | 13.4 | 14.9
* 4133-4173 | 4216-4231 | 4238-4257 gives 1.1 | 13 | 15.3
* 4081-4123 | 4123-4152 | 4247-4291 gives 1.4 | 13.9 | 14.9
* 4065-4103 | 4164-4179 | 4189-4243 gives 1.1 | 14.2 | 13.9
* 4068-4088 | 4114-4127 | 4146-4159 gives -0.9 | 14.5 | 12.3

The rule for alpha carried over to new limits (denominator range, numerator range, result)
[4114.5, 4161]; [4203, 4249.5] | 1.11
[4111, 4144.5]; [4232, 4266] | 1.16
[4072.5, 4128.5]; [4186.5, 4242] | 1.05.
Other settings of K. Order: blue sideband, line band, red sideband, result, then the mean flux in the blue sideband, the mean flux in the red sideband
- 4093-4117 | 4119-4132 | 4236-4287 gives -0.57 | 13.3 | 15.1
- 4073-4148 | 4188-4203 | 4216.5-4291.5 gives 0.87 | 13.8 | 14.7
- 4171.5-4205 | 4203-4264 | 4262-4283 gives -0.21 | 13.4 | 15.2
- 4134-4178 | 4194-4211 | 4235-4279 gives 0.50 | 13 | 15.2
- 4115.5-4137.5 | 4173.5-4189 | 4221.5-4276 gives 1.08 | 14.1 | 14.8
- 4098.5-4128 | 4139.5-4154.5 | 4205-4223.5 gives 1.21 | 13.6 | 13.9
